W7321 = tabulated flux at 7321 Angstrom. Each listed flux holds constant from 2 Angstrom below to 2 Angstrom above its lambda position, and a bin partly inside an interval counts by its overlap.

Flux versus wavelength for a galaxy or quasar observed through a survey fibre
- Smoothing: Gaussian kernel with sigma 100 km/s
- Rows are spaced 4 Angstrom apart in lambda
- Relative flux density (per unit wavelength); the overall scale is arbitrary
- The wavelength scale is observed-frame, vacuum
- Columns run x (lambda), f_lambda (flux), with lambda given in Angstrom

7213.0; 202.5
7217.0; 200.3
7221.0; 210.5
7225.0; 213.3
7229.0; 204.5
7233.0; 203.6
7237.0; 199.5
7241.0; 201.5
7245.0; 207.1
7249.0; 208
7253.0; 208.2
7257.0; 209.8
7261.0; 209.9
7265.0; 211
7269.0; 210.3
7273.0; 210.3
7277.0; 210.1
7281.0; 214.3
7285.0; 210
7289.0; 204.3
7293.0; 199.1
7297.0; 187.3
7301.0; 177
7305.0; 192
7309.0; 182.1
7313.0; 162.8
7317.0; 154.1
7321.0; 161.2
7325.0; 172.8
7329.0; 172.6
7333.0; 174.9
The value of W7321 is 161.2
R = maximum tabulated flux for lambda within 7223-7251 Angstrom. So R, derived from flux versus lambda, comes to 213.3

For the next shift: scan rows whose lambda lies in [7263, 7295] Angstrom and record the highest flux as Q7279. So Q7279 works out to 214.3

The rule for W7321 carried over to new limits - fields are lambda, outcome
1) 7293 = 199.1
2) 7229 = 204.5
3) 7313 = 162.8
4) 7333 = 174.9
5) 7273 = 210.3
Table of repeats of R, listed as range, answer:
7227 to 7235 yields 204.5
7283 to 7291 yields 210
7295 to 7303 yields 187.3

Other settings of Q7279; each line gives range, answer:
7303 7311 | 192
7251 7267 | 211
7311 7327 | 172.8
